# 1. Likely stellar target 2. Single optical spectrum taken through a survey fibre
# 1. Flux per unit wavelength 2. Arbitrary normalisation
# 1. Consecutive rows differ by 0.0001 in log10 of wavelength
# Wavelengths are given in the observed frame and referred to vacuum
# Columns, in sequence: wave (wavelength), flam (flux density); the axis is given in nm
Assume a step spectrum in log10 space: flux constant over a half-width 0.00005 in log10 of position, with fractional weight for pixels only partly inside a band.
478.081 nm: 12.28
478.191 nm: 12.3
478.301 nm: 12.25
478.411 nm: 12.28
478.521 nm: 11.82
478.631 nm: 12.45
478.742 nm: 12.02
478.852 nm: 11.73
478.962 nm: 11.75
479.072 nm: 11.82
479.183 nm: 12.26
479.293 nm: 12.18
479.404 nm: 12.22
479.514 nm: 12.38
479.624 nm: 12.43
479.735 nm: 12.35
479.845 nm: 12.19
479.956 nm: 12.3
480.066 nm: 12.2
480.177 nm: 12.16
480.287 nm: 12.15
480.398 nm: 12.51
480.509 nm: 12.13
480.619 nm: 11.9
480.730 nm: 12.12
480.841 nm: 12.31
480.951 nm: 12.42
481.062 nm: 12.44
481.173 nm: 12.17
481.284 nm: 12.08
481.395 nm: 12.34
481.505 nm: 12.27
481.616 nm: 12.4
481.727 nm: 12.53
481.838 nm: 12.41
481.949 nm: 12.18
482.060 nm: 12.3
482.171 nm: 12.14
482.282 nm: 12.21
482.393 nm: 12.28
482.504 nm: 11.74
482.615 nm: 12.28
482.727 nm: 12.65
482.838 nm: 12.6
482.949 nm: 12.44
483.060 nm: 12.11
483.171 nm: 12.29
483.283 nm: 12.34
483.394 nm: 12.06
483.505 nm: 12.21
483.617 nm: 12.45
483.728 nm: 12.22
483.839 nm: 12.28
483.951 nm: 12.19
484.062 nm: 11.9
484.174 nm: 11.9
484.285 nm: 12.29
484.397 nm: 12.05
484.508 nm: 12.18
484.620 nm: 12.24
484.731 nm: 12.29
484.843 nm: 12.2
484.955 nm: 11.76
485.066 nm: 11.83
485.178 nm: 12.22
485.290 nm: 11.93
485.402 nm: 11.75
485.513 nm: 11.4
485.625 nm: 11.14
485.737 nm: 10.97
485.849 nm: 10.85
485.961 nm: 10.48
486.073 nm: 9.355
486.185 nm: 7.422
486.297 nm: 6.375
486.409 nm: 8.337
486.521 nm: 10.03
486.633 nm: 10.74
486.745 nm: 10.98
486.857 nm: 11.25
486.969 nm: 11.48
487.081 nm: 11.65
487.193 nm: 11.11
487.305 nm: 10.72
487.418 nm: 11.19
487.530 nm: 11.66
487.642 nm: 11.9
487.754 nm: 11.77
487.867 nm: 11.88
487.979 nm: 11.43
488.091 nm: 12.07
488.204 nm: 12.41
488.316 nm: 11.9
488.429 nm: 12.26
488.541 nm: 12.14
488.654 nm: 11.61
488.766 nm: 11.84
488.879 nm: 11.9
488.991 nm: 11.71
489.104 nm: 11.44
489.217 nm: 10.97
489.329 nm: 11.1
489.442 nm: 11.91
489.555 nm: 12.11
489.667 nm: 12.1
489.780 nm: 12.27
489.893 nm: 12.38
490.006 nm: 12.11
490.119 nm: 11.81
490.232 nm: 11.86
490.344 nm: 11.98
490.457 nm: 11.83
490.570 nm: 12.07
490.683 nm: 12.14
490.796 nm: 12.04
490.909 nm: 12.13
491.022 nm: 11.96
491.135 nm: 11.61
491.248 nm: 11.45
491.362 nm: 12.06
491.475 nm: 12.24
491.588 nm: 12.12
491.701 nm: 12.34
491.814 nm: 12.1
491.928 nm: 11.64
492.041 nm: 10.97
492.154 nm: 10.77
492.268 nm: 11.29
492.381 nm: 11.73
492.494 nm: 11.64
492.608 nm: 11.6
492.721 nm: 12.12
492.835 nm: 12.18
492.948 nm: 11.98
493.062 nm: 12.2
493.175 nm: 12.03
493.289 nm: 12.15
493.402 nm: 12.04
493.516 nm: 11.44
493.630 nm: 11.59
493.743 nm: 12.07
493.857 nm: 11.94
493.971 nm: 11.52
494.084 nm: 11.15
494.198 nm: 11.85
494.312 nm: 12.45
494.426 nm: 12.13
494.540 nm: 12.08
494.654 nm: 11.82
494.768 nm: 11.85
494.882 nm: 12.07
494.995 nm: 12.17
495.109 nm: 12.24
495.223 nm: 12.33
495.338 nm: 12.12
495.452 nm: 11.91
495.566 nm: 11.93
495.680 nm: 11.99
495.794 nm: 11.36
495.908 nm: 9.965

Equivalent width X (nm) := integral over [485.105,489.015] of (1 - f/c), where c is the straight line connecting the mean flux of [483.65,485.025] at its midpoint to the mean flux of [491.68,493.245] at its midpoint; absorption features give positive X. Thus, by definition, 0.30 nm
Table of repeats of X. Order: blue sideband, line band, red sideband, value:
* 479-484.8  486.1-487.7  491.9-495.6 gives 0.231 nm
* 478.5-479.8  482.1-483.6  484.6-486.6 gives -0.129 nm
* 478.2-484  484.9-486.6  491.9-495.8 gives 0.239 nm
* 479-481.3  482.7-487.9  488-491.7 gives 0.280 nm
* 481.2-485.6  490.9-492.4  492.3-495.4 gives 0.032 nm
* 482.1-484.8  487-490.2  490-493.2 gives 0.061 nm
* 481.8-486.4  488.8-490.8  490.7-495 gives -0.014 nm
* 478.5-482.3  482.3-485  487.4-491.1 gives -0.026 nm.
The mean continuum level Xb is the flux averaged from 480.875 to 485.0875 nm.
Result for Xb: 12.2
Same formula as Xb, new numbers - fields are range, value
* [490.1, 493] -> 11.8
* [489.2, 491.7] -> 11.9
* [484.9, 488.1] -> 10.9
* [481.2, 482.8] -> 12.3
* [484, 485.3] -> 12.1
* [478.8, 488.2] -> 11.8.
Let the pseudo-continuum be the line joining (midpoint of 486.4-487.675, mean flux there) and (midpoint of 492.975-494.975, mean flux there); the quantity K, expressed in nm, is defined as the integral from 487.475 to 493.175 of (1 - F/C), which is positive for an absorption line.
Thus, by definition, -0.21 nm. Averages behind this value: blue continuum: 11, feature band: 11.9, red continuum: 11.9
